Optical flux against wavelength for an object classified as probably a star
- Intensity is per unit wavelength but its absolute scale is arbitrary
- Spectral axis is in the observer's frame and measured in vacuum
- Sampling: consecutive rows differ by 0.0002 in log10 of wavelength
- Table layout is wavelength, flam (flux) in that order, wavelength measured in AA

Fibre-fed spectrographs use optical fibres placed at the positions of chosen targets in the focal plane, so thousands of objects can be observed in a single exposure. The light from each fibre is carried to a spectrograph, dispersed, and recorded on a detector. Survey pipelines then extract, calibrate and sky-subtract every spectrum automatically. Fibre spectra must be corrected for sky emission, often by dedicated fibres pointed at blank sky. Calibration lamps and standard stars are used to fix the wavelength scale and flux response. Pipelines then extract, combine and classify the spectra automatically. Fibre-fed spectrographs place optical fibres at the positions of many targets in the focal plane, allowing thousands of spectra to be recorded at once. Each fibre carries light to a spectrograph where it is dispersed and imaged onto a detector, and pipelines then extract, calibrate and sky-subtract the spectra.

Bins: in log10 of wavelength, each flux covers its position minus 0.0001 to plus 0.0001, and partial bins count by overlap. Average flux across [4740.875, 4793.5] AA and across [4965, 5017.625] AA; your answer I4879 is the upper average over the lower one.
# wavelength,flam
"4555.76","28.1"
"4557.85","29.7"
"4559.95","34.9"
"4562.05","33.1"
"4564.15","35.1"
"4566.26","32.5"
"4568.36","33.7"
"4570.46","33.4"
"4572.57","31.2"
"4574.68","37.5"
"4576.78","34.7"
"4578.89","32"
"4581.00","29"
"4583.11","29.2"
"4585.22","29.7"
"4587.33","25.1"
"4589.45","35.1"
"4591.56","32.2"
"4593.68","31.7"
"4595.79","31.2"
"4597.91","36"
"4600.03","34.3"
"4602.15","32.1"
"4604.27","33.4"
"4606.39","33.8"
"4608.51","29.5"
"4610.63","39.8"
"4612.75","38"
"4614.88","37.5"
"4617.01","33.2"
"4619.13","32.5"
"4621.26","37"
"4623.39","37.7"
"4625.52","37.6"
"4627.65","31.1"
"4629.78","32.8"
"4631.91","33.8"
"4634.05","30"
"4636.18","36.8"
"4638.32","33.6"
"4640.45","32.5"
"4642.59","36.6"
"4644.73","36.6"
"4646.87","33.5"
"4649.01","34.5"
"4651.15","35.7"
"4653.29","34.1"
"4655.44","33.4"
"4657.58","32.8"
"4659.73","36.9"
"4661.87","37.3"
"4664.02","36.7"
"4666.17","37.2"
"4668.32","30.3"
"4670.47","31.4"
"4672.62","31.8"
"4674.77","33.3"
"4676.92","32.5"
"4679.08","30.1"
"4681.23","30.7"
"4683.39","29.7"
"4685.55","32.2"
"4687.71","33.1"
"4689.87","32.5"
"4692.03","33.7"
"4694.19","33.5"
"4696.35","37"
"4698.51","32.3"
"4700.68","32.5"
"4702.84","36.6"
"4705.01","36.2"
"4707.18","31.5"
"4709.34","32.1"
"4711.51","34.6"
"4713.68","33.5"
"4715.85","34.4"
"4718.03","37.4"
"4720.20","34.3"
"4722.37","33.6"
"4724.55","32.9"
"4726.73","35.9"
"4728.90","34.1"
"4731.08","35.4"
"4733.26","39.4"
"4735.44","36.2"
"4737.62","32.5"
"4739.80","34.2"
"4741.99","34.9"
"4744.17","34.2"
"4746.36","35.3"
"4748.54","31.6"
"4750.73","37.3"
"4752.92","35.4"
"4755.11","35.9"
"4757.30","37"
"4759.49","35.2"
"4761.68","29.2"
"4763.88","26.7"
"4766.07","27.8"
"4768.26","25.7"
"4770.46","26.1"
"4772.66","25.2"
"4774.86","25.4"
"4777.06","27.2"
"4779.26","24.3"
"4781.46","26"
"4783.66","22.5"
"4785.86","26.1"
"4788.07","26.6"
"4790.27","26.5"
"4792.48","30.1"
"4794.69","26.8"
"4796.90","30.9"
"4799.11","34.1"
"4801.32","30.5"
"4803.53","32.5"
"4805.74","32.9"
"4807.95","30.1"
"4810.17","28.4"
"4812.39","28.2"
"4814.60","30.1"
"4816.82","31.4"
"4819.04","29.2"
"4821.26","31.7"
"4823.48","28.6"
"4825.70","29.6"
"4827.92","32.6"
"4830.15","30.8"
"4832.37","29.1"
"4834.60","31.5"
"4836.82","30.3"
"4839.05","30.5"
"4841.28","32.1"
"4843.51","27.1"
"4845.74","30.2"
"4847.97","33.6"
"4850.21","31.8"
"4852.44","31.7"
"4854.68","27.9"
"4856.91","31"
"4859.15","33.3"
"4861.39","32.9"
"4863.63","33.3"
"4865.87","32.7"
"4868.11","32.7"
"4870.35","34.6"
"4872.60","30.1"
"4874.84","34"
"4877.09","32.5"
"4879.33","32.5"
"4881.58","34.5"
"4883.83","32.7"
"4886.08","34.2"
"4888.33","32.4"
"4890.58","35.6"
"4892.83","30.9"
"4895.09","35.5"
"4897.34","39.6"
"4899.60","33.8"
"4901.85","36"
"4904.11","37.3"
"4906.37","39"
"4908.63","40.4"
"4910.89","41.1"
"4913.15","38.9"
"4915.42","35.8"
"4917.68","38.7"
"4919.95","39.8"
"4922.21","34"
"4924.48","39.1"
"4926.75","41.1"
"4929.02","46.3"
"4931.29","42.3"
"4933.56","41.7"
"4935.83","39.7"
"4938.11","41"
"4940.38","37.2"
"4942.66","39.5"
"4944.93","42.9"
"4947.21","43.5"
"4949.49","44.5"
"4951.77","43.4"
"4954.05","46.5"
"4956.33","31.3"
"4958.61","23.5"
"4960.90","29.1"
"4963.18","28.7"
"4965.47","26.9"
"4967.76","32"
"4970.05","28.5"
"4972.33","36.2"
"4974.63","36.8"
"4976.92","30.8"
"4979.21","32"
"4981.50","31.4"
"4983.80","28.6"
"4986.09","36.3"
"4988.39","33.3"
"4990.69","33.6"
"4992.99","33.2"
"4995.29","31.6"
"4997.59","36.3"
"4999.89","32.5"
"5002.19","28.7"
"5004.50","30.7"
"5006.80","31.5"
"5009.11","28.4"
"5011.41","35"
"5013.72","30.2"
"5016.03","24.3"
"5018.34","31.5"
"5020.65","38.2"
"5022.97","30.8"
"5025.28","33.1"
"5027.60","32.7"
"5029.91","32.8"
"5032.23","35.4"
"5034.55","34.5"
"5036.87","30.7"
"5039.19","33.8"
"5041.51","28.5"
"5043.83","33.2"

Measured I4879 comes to 1.07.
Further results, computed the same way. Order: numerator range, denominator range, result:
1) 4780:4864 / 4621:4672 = 0.87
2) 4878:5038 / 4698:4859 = 1.12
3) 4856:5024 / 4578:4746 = 1.03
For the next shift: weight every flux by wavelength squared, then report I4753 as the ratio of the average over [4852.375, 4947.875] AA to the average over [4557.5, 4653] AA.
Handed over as 1.2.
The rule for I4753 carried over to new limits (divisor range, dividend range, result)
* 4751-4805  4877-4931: 1.34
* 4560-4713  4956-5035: 1.10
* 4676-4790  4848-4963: 1.22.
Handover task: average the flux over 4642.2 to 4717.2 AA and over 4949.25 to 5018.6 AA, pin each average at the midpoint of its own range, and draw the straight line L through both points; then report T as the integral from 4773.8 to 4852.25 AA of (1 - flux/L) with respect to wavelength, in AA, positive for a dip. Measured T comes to 8.7 AA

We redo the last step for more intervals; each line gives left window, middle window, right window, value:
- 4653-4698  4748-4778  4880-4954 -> 4.1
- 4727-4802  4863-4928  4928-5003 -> -3.5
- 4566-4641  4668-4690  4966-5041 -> 1.0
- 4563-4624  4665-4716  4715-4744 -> 2.2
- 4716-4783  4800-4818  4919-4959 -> 2.1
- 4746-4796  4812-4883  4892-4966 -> 4.3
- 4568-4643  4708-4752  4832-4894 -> -2.6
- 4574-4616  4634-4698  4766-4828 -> -4.6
